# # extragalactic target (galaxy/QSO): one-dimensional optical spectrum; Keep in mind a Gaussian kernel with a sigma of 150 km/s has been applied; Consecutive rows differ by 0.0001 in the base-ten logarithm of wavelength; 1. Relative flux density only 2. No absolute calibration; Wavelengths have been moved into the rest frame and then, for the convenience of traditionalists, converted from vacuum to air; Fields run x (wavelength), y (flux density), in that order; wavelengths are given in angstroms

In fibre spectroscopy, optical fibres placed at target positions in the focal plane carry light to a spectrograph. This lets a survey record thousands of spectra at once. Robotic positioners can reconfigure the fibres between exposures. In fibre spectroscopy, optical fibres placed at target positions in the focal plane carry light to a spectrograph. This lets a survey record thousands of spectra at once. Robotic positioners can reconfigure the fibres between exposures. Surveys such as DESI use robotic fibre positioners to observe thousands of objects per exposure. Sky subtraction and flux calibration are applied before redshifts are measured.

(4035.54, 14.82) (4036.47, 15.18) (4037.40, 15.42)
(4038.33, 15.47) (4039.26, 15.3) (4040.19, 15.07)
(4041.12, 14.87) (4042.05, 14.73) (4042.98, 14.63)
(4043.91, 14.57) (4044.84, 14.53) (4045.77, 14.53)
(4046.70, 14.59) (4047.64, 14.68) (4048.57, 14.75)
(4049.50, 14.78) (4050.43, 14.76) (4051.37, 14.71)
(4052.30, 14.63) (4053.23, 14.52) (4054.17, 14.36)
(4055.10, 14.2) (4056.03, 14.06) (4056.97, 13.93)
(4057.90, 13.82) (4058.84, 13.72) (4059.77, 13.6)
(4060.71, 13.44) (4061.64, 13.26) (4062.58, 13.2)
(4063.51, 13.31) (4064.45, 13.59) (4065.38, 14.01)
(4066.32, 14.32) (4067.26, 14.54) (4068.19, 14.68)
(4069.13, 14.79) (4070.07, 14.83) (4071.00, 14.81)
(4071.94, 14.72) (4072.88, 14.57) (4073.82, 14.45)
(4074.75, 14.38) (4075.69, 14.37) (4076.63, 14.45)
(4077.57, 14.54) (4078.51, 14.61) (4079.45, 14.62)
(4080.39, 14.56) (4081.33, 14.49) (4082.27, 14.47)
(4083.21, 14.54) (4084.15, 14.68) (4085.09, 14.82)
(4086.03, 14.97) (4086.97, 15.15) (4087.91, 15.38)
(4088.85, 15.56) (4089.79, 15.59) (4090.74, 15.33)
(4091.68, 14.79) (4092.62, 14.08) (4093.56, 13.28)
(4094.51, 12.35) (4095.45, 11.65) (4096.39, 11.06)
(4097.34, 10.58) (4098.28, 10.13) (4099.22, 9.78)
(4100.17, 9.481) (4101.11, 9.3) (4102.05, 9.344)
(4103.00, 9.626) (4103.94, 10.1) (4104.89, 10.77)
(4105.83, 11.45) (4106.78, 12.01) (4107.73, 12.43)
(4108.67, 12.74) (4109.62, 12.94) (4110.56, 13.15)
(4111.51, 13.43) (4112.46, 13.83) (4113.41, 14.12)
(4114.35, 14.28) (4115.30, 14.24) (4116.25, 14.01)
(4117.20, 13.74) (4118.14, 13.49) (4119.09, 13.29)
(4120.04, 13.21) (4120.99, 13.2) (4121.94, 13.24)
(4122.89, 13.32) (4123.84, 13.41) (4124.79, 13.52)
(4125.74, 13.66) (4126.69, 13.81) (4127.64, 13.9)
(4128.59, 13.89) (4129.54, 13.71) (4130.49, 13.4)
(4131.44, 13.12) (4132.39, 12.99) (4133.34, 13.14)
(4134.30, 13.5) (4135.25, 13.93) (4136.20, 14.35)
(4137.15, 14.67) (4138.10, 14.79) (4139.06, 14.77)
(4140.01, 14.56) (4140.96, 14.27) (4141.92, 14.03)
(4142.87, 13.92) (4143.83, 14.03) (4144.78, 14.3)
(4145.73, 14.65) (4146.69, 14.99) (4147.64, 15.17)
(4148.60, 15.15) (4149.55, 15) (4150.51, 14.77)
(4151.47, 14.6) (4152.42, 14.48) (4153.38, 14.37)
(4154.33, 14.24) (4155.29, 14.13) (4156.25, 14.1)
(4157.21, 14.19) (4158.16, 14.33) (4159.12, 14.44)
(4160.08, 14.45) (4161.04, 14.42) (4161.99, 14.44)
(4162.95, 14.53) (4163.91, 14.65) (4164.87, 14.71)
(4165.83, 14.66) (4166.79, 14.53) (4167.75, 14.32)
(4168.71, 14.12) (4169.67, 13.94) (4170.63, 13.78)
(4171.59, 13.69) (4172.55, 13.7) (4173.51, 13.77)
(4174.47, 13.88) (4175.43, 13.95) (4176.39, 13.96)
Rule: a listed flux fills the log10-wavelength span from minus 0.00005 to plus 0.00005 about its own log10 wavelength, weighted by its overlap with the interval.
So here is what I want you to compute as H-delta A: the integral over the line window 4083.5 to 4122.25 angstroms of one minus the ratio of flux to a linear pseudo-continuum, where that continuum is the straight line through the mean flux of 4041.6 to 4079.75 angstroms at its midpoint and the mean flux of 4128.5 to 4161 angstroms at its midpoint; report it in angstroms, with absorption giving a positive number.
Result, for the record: 3.9 angstroms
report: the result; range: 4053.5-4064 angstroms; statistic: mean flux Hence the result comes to 13.7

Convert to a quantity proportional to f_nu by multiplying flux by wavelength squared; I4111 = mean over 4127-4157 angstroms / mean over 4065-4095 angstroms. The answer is 1.01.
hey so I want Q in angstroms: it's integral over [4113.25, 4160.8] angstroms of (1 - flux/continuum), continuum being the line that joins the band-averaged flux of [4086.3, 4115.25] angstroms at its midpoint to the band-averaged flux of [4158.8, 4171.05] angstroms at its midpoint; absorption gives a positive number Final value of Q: -1.7 angstroms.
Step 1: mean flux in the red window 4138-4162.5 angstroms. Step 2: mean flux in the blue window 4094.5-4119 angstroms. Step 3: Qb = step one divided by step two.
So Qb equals 1.21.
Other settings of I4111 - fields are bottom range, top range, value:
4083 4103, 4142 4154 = 1.17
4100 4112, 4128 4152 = 1.28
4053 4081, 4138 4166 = 1.06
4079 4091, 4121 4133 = 0.92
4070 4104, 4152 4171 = 1.11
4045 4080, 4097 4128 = 0.89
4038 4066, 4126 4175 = 1.04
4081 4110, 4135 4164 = 1.17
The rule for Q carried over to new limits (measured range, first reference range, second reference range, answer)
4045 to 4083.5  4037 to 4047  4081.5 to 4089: 1.50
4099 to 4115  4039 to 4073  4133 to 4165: 2.93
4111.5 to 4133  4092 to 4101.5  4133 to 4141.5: -0.82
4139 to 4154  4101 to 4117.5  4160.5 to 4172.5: -1.04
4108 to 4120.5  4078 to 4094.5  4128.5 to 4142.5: 0.62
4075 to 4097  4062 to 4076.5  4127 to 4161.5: -0.01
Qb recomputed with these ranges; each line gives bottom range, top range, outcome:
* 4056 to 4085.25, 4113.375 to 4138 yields 0.96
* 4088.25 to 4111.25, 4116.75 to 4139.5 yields 1.14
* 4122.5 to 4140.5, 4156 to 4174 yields 1.03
